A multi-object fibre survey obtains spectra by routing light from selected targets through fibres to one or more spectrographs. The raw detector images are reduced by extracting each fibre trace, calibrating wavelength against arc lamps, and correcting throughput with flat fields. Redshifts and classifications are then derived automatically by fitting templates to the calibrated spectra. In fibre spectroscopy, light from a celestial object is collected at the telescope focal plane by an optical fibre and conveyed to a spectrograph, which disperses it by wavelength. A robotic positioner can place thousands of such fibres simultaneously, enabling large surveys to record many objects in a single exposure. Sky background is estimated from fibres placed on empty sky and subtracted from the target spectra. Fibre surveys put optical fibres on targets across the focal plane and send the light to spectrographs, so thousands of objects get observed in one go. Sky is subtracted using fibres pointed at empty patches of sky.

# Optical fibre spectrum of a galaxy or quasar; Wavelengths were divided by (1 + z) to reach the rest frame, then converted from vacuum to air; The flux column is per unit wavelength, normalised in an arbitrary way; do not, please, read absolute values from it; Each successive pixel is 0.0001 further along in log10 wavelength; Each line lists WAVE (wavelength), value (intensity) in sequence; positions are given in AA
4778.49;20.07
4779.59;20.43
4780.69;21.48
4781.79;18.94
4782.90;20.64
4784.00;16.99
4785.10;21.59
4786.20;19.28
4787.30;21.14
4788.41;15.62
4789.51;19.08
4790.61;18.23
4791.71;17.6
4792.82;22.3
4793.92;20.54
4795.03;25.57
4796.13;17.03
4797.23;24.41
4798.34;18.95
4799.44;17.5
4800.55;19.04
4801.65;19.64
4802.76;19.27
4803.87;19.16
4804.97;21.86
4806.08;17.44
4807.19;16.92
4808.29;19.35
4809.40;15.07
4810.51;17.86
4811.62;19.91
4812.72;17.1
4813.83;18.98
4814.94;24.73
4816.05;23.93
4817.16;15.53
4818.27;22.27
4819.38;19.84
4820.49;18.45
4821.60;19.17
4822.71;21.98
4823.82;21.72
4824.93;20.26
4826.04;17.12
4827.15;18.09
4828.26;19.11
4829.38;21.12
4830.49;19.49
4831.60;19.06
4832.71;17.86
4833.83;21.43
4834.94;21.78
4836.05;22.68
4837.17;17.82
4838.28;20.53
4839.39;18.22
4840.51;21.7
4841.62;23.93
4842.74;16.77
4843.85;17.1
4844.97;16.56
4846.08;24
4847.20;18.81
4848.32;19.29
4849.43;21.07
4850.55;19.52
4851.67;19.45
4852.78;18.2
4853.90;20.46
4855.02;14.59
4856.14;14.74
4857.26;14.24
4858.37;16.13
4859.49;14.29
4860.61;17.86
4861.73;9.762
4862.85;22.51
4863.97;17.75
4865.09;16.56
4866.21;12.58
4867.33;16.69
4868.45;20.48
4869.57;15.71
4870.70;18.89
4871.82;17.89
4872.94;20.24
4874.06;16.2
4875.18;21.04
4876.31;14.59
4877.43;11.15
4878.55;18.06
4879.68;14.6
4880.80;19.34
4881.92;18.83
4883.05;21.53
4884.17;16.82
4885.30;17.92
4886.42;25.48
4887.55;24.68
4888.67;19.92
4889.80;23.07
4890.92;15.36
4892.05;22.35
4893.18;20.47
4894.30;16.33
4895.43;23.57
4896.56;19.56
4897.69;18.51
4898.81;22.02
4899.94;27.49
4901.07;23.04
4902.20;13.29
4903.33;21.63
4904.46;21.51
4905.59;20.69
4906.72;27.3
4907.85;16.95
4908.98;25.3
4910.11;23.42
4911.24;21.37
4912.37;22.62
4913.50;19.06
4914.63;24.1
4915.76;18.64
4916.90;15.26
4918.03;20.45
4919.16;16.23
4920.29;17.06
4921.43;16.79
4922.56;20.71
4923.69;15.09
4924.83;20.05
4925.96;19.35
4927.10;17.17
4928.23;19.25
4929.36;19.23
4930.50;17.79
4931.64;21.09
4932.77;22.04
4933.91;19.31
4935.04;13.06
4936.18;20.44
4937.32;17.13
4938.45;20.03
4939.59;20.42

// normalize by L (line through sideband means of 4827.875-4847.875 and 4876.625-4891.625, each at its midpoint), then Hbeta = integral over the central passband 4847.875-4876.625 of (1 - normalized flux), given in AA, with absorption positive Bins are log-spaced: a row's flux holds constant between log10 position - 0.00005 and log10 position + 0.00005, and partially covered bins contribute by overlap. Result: 3.02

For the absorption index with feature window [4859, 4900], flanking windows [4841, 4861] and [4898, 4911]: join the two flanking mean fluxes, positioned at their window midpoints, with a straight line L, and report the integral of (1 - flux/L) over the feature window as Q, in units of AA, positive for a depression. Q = 3.4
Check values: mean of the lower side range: 18.2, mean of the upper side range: 22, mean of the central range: 18.6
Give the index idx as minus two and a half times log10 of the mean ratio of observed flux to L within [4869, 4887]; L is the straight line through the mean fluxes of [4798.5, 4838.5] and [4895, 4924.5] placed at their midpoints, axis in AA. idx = 0.119 mag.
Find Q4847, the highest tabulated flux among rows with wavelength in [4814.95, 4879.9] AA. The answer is 24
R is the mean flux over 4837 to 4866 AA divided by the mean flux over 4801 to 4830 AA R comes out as 0.93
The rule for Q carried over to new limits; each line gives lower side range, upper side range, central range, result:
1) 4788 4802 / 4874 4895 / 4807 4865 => 1.2 AA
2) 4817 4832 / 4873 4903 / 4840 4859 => 0.9 AA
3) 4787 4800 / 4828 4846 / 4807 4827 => 0.3 AA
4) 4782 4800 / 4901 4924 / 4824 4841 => 0.0 AA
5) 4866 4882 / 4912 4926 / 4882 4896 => -2.3 AA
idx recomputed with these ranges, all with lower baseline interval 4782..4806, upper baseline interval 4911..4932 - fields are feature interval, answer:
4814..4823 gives -0.06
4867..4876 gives 0.05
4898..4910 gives -0.15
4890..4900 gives -0.07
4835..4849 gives -0.02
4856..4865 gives 0.20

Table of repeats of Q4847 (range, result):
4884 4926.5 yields 27.49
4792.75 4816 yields 25.57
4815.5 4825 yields 23.93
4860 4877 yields 22.51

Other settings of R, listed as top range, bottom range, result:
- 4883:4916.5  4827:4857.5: 1.10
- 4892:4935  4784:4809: 1.03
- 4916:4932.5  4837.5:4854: 0.93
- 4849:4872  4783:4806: 0.87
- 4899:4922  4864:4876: 1.17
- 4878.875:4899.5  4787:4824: 1.02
